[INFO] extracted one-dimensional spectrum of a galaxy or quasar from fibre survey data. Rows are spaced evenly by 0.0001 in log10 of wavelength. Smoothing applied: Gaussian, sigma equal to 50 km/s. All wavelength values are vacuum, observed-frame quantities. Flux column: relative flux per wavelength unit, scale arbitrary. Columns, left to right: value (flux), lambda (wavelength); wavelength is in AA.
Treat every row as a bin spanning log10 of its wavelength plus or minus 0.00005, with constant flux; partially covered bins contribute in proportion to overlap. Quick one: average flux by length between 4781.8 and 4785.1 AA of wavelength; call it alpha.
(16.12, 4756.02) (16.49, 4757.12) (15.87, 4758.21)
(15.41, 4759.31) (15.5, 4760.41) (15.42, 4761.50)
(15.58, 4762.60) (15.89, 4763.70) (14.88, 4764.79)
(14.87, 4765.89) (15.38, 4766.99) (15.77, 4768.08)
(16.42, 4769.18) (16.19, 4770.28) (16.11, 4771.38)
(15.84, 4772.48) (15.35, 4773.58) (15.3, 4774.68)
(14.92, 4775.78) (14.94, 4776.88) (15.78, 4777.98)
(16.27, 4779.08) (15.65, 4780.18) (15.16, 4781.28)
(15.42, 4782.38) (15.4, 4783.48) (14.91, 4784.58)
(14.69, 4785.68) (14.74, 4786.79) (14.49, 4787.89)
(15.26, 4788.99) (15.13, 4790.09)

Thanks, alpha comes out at 15.3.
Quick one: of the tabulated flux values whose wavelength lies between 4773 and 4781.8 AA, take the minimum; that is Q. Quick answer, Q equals 14.92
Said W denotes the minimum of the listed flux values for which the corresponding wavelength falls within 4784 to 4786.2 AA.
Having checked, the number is 14.69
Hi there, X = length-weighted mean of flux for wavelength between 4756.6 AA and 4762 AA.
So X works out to 15.7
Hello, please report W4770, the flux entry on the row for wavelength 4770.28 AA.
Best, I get 16.19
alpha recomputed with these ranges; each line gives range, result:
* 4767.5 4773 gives 16.1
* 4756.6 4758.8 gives 16.2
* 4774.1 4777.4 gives 15.1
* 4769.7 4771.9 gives 16.1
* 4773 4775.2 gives 15.3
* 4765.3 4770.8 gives 15.7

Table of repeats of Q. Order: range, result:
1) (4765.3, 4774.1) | 14.87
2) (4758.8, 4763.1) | 15.41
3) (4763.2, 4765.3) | 14.88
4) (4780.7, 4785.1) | 14.91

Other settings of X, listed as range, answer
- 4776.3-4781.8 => 15.6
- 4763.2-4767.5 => 15.3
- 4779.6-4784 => 15.4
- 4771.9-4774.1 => 15.6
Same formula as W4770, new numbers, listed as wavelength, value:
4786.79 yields 14.74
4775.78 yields 14.92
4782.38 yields 15.42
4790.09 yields 15.13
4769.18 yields 16.42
